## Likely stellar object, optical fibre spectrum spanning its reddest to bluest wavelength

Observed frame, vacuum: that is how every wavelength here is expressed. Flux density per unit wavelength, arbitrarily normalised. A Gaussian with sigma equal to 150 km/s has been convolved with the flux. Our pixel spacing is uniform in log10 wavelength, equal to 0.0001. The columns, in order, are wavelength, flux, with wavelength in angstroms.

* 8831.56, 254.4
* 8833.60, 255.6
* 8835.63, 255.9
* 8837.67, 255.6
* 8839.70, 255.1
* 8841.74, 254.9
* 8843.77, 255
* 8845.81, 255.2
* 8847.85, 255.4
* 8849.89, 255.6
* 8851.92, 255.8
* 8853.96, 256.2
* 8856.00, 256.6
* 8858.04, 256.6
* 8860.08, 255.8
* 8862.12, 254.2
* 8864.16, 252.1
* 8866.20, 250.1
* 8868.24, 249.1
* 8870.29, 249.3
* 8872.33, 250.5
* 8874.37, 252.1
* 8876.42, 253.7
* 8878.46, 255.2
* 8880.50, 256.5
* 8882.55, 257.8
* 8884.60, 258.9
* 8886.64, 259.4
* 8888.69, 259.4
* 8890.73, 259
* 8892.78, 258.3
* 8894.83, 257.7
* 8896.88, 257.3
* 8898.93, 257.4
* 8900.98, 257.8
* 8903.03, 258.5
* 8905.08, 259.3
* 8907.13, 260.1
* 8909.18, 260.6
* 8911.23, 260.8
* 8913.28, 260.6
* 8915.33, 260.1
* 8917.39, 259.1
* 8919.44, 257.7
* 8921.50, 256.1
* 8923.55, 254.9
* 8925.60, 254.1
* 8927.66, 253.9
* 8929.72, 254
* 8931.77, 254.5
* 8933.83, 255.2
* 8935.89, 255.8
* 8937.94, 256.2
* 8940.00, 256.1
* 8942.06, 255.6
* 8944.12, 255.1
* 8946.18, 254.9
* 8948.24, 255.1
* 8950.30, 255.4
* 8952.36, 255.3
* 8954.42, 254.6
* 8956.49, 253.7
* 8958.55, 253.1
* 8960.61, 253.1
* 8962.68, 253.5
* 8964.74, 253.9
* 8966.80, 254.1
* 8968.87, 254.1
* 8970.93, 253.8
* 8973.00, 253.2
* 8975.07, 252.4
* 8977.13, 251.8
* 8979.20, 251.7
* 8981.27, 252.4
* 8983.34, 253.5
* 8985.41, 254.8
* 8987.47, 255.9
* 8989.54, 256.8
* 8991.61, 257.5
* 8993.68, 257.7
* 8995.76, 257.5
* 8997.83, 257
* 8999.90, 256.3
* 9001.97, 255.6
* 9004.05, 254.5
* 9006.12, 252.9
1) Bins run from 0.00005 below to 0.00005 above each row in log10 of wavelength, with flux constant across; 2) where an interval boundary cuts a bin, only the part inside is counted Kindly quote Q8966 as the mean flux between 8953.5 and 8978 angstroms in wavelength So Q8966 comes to 253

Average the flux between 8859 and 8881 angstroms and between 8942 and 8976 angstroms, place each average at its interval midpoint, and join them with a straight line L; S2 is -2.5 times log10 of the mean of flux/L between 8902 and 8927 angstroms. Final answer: -0.022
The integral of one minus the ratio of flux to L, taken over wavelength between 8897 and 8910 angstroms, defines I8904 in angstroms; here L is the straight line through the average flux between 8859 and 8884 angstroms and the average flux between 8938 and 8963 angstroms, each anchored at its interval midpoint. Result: -0.3 angstroms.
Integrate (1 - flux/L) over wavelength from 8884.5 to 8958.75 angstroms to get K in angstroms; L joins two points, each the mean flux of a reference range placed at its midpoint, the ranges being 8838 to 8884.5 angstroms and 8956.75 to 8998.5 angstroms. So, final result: -0.8 angstroms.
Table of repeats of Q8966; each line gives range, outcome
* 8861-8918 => 257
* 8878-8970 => 257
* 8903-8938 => 257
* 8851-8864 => 256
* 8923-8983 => 254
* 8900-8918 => 260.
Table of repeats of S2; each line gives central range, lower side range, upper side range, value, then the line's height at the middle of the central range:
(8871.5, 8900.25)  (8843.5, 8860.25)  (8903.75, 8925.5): 0.003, 257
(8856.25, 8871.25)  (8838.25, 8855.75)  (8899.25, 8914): 0.017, 257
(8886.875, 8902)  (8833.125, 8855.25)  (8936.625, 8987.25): -0.013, 255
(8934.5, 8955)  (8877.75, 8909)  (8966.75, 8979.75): -0.003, 255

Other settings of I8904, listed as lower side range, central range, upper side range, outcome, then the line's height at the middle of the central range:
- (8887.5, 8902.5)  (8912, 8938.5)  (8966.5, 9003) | 0.1 angstroms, 257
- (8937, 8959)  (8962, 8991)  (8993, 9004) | 0.2 angstroms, 256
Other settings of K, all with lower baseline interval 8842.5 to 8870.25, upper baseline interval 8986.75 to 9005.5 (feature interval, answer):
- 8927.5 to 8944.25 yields 0.0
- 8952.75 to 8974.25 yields 0.2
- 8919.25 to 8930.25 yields 0.0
